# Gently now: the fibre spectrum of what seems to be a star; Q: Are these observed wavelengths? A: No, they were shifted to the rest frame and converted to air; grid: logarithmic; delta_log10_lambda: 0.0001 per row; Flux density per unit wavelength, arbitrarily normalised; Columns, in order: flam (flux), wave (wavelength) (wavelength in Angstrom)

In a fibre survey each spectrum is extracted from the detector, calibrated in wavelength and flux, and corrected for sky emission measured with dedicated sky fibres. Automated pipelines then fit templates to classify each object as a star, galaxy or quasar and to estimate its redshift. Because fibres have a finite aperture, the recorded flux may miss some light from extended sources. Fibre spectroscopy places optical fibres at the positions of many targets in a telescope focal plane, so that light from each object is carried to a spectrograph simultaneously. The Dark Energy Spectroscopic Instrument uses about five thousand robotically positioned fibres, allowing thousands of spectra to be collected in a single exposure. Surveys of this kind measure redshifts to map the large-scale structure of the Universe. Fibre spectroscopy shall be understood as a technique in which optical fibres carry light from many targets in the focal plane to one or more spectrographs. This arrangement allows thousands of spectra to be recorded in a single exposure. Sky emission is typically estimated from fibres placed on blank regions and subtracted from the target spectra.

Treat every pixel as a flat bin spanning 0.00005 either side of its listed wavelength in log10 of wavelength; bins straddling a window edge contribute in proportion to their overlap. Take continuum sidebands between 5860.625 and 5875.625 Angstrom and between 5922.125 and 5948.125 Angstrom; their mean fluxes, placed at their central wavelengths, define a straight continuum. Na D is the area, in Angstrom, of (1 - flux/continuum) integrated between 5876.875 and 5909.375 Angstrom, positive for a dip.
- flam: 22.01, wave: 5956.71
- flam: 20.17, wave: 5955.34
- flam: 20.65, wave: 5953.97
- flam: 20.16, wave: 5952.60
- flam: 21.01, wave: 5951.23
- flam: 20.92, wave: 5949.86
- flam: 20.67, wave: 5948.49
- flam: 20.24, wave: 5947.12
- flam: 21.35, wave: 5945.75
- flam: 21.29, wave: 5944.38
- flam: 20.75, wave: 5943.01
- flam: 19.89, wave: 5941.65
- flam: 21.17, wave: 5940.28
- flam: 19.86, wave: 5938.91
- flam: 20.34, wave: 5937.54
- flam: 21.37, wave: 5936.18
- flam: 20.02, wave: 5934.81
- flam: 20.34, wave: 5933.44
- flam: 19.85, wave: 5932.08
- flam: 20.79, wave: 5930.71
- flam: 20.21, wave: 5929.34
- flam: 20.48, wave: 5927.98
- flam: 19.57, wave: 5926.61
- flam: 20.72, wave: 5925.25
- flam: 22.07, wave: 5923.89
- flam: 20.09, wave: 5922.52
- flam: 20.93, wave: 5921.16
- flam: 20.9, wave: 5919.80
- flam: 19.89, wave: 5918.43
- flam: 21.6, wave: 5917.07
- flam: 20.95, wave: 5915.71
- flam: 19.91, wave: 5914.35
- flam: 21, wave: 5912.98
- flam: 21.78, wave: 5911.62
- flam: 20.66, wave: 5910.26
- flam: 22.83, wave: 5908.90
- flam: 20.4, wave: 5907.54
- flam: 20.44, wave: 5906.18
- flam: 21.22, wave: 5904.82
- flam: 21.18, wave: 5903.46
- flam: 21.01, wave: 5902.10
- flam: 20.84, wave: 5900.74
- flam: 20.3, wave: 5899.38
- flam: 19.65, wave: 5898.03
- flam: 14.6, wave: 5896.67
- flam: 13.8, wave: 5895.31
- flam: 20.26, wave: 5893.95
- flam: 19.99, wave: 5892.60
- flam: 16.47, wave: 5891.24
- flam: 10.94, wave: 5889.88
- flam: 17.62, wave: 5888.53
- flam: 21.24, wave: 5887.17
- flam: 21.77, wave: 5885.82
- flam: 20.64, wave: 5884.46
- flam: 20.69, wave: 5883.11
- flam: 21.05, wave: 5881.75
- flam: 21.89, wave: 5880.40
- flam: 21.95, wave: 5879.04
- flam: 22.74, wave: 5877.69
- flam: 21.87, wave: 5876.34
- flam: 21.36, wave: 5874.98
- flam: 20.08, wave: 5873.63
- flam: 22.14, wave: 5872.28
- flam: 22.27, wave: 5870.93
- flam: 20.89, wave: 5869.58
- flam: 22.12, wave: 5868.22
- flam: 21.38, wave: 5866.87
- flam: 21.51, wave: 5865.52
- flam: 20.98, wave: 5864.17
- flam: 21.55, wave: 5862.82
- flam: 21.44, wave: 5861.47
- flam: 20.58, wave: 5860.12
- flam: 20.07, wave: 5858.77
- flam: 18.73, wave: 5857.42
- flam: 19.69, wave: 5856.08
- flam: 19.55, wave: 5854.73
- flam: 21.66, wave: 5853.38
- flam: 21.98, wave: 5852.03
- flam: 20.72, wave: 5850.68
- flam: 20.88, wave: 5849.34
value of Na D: 2.1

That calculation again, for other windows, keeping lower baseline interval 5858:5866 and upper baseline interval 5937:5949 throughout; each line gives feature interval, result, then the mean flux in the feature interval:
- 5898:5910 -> -0.08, 20.9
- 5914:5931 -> 0.06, 20.6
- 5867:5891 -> 0.35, 20.6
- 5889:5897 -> 1.81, 16.1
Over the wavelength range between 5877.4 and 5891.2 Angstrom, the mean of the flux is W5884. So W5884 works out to 19.8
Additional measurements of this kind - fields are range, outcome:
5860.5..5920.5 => 20.4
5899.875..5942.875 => 20.7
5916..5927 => 20.8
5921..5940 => 20.5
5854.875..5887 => 21.2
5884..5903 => 18.5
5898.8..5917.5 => 21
